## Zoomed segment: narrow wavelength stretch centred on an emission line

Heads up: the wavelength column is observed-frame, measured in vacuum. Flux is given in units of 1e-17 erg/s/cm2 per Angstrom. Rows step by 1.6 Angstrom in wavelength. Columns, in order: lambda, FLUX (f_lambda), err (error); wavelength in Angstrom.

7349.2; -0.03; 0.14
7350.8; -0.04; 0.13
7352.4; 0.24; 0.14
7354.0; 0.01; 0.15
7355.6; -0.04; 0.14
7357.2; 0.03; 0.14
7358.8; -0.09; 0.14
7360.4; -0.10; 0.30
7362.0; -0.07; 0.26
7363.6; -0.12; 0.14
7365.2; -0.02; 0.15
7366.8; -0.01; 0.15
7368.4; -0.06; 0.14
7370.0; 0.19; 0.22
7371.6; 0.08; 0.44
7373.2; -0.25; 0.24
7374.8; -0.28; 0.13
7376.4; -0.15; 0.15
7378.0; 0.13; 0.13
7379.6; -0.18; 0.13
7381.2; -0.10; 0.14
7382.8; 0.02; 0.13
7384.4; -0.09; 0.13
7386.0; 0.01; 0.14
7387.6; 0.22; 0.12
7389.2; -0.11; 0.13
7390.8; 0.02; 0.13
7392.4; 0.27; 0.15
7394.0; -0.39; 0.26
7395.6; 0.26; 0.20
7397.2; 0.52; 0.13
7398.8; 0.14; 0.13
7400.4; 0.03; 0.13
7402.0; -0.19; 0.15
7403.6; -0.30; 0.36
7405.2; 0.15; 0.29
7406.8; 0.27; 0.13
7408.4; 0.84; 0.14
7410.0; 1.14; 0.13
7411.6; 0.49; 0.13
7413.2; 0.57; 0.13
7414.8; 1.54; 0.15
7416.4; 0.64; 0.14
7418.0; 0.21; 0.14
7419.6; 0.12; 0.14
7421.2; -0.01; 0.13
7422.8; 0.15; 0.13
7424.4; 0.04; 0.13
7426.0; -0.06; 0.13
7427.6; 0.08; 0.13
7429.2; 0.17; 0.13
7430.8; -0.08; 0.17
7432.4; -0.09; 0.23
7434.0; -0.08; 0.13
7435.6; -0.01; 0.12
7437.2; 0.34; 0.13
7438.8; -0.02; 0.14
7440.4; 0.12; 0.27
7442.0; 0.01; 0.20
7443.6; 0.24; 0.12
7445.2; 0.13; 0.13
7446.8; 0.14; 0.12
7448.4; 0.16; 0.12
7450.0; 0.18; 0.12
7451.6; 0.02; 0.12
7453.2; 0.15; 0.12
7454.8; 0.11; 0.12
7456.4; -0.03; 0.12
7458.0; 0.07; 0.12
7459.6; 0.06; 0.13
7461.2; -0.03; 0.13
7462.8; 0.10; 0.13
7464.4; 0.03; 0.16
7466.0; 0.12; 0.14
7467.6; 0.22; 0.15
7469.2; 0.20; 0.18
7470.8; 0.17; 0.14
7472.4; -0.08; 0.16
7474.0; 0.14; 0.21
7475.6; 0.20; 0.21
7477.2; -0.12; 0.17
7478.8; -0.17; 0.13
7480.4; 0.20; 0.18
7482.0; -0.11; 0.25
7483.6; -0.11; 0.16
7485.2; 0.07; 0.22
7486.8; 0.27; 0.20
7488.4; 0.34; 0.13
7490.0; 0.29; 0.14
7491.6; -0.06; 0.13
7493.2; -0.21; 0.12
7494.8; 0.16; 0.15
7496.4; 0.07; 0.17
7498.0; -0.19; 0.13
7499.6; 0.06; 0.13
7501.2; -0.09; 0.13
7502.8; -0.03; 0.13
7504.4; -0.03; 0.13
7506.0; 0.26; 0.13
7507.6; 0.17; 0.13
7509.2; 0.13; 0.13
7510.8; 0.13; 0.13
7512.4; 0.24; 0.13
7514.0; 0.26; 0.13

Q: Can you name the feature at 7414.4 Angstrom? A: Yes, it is [O II]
